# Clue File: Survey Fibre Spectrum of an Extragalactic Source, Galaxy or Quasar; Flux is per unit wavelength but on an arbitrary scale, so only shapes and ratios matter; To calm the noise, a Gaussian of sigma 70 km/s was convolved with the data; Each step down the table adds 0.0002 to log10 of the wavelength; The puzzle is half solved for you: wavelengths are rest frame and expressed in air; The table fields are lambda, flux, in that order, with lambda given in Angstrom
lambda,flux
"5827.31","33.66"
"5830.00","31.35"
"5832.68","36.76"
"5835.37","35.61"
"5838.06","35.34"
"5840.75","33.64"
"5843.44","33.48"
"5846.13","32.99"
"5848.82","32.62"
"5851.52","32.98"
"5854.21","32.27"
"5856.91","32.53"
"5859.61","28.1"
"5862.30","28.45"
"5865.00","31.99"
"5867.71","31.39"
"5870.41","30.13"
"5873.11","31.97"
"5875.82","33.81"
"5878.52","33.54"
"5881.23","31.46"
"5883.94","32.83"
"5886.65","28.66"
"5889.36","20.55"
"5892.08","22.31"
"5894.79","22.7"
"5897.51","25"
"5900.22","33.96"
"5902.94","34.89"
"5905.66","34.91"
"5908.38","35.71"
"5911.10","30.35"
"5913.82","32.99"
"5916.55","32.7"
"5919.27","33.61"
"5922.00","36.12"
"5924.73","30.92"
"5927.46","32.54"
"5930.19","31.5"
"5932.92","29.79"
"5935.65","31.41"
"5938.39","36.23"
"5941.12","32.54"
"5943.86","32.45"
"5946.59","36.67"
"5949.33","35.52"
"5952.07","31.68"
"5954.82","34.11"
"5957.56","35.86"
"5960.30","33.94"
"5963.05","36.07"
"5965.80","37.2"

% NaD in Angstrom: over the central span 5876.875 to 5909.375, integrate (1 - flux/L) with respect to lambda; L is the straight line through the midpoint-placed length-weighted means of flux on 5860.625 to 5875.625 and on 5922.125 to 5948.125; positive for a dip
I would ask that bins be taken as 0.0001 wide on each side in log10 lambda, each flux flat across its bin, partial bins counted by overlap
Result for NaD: 2.1 Angstrom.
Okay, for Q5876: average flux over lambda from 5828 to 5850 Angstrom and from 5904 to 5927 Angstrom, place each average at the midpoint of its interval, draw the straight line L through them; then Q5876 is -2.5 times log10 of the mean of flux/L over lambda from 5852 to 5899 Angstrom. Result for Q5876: 0.15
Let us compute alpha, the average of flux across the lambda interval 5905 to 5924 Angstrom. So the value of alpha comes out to 33.6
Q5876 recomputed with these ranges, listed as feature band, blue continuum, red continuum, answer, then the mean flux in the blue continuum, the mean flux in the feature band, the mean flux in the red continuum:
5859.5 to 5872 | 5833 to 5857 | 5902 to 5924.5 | 0.117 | 33.7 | 30.3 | 33.7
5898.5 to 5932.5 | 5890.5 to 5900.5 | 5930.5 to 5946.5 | -0.165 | 25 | 33.2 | 32.8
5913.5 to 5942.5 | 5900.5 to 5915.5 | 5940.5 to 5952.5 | 0.037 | 33.8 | 32.7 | 34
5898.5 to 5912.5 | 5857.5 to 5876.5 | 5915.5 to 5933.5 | -0.058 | 30.8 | 33.7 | 32.6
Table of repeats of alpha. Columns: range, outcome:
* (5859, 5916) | 30.3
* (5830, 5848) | 34.3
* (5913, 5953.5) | 33.1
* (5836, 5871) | 32.1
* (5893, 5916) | 31.2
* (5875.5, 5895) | 28.3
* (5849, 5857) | 32.6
